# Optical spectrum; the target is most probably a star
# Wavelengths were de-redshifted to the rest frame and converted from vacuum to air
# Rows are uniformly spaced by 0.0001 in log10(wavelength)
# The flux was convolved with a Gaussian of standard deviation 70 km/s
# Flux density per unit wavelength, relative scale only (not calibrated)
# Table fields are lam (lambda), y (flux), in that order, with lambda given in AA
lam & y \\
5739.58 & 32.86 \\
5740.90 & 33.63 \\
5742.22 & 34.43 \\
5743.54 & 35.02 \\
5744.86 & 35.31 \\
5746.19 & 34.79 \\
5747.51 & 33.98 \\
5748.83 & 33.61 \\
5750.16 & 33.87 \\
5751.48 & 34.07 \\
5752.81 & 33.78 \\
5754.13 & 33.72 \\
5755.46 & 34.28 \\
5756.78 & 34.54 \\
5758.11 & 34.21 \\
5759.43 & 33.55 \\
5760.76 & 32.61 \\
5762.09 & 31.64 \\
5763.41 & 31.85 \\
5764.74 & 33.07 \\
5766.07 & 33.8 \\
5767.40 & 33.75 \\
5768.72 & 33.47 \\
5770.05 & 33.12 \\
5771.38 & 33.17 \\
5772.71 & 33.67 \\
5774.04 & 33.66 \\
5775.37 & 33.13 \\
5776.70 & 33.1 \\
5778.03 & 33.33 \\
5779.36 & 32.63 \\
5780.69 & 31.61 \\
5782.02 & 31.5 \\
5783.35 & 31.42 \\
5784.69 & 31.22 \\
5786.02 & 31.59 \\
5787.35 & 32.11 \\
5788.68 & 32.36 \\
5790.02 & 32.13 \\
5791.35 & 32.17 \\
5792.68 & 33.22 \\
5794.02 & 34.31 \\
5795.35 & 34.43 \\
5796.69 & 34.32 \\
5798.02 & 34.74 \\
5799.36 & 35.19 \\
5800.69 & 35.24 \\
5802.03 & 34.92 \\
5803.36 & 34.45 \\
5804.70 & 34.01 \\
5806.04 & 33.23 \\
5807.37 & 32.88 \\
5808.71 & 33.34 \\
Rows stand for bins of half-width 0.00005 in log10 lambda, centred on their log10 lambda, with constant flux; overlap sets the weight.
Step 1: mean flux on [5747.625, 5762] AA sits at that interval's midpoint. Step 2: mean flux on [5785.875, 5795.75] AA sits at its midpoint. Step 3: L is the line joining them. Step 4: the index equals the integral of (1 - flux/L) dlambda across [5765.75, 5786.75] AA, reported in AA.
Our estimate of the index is 0.3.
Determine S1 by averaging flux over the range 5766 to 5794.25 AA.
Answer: 32.7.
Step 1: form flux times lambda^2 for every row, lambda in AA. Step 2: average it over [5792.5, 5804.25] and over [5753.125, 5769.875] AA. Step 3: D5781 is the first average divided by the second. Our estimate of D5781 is 1.05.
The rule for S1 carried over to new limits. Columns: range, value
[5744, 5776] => 33.6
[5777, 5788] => 32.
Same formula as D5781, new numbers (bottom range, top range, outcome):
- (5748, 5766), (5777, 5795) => 0.98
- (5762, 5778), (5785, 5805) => 1.02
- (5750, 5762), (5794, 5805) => 1.04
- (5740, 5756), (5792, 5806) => 1.02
